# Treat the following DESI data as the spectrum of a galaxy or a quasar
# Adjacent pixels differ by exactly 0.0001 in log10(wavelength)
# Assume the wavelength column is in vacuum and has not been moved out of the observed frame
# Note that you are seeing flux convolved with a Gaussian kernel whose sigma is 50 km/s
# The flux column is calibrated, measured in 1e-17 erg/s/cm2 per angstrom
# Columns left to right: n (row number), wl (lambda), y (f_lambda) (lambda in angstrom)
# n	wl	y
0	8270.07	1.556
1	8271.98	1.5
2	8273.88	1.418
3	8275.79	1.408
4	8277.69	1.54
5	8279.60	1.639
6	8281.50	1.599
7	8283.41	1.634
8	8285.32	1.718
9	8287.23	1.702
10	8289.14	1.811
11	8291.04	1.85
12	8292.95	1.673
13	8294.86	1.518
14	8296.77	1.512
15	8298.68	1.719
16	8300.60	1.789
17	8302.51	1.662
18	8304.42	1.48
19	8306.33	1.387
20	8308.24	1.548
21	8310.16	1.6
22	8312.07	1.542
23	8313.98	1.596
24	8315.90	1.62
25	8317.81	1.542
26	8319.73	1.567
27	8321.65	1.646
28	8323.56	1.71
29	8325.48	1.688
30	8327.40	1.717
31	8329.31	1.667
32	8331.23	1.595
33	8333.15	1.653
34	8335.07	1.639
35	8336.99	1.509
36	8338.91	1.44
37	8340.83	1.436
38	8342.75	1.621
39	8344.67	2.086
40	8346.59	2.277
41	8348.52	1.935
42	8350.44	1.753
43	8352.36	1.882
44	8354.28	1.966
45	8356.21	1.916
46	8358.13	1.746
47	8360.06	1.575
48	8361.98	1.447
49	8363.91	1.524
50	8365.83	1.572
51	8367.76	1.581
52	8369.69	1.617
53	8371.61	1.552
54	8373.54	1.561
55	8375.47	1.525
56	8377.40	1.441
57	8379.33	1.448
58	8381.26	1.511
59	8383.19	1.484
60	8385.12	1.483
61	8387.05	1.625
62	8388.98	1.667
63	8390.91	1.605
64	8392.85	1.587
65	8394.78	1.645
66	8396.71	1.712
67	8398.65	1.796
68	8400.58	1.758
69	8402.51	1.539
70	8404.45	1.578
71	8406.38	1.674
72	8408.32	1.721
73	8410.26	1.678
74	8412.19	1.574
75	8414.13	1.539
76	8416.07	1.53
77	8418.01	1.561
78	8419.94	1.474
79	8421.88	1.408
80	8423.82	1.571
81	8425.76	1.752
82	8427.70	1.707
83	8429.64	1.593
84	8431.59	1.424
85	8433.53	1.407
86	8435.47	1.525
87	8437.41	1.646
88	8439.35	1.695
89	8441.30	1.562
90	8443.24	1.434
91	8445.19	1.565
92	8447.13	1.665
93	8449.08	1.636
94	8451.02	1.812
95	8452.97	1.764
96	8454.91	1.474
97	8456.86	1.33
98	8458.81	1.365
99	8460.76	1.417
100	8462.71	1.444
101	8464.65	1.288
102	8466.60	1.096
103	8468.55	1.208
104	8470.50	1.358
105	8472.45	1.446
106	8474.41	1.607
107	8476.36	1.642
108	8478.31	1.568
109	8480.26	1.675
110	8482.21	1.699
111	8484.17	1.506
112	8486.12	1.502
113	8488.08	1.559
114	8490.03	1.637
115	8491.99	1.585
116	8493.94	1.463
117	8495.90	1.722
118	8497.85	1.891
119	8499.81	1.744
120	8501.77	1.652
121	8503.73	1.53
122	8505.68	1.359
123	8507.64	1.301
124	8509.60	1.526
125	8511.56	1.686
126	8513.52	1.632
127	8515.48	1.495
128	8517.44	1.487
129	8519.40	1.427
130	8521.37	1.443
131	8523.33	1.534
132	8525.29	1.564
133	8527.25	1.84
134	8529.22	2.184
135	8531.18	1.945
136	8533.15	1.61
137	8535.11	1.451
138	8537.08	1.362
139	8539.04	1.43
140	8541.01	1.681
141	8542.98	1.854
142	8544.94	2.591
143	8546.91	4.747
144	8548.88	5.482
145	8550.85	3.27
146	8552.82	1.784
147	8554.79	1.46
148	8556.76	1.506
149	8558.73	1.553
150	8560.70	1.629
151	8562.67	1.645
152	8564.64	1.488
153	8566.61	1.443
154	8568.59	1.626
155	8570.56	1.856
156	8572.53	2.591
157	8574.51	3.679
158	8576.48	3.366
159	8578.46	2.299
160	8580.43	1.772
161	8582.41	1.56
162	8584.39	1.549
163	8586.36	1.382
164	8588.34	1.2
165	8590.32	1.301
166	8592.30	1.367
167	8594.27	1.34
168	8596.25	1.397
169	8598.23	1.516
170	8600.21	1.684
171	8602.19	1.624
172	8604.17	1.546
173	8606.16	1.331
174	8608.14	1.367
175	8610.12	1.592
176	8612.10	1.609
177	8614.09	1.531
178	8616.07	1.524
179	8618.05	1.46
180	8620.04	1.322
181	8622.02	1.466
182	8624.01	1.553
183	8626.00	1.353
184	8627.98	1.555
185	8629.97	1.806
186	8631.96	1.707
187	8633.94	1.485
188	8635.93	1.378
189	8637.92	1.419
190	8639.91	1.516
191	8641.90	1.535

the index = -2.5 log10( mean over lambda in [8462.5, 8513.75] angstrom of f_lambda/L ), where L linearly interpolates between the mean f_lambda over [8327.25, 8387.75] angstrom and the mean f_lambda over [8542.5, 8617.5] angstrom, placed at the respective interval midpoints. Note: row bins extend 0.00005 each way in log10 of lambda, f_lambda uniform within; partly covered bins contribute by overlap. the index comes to 0.19 mag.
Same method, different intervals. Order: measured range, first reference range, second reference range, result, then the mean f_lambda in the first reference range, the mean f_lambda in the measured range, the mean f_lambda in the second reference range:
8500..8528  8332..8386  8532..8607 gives 0.21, 1.65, 1.54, 1.95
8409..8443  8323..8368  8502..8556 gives 0.16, 1.71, 1.57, 1.95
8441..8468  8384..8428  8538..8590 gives 0.20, 1.62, 1.48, 2.16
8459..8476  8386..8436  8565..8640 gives 0.18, 1.6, 1.37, 1.66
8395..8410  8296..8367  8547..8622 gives 0.02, 1.66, 1.68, 1.86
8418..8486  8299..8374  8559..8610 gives 0.12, 1.66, 1.52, 1.74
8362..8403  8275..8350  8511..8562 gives 0.11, 1.65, 1.58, 1.99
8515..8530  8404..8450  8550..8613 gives 0.05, 1.58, 1.62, 1.76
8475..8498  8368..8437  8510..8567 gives 0.12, 1.58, 1.61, 1.94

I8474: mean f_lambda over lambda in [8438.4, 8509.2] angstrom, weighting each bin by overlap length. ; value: 1.53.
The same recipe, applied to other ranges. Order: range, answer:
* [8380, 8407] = 1.62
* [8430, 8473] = 1.48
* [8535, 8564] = 2.24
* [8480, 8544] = 1.61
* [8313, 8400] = 1.65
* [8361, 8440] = 1.58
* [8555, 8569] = 1.55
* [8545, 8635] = 1.86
